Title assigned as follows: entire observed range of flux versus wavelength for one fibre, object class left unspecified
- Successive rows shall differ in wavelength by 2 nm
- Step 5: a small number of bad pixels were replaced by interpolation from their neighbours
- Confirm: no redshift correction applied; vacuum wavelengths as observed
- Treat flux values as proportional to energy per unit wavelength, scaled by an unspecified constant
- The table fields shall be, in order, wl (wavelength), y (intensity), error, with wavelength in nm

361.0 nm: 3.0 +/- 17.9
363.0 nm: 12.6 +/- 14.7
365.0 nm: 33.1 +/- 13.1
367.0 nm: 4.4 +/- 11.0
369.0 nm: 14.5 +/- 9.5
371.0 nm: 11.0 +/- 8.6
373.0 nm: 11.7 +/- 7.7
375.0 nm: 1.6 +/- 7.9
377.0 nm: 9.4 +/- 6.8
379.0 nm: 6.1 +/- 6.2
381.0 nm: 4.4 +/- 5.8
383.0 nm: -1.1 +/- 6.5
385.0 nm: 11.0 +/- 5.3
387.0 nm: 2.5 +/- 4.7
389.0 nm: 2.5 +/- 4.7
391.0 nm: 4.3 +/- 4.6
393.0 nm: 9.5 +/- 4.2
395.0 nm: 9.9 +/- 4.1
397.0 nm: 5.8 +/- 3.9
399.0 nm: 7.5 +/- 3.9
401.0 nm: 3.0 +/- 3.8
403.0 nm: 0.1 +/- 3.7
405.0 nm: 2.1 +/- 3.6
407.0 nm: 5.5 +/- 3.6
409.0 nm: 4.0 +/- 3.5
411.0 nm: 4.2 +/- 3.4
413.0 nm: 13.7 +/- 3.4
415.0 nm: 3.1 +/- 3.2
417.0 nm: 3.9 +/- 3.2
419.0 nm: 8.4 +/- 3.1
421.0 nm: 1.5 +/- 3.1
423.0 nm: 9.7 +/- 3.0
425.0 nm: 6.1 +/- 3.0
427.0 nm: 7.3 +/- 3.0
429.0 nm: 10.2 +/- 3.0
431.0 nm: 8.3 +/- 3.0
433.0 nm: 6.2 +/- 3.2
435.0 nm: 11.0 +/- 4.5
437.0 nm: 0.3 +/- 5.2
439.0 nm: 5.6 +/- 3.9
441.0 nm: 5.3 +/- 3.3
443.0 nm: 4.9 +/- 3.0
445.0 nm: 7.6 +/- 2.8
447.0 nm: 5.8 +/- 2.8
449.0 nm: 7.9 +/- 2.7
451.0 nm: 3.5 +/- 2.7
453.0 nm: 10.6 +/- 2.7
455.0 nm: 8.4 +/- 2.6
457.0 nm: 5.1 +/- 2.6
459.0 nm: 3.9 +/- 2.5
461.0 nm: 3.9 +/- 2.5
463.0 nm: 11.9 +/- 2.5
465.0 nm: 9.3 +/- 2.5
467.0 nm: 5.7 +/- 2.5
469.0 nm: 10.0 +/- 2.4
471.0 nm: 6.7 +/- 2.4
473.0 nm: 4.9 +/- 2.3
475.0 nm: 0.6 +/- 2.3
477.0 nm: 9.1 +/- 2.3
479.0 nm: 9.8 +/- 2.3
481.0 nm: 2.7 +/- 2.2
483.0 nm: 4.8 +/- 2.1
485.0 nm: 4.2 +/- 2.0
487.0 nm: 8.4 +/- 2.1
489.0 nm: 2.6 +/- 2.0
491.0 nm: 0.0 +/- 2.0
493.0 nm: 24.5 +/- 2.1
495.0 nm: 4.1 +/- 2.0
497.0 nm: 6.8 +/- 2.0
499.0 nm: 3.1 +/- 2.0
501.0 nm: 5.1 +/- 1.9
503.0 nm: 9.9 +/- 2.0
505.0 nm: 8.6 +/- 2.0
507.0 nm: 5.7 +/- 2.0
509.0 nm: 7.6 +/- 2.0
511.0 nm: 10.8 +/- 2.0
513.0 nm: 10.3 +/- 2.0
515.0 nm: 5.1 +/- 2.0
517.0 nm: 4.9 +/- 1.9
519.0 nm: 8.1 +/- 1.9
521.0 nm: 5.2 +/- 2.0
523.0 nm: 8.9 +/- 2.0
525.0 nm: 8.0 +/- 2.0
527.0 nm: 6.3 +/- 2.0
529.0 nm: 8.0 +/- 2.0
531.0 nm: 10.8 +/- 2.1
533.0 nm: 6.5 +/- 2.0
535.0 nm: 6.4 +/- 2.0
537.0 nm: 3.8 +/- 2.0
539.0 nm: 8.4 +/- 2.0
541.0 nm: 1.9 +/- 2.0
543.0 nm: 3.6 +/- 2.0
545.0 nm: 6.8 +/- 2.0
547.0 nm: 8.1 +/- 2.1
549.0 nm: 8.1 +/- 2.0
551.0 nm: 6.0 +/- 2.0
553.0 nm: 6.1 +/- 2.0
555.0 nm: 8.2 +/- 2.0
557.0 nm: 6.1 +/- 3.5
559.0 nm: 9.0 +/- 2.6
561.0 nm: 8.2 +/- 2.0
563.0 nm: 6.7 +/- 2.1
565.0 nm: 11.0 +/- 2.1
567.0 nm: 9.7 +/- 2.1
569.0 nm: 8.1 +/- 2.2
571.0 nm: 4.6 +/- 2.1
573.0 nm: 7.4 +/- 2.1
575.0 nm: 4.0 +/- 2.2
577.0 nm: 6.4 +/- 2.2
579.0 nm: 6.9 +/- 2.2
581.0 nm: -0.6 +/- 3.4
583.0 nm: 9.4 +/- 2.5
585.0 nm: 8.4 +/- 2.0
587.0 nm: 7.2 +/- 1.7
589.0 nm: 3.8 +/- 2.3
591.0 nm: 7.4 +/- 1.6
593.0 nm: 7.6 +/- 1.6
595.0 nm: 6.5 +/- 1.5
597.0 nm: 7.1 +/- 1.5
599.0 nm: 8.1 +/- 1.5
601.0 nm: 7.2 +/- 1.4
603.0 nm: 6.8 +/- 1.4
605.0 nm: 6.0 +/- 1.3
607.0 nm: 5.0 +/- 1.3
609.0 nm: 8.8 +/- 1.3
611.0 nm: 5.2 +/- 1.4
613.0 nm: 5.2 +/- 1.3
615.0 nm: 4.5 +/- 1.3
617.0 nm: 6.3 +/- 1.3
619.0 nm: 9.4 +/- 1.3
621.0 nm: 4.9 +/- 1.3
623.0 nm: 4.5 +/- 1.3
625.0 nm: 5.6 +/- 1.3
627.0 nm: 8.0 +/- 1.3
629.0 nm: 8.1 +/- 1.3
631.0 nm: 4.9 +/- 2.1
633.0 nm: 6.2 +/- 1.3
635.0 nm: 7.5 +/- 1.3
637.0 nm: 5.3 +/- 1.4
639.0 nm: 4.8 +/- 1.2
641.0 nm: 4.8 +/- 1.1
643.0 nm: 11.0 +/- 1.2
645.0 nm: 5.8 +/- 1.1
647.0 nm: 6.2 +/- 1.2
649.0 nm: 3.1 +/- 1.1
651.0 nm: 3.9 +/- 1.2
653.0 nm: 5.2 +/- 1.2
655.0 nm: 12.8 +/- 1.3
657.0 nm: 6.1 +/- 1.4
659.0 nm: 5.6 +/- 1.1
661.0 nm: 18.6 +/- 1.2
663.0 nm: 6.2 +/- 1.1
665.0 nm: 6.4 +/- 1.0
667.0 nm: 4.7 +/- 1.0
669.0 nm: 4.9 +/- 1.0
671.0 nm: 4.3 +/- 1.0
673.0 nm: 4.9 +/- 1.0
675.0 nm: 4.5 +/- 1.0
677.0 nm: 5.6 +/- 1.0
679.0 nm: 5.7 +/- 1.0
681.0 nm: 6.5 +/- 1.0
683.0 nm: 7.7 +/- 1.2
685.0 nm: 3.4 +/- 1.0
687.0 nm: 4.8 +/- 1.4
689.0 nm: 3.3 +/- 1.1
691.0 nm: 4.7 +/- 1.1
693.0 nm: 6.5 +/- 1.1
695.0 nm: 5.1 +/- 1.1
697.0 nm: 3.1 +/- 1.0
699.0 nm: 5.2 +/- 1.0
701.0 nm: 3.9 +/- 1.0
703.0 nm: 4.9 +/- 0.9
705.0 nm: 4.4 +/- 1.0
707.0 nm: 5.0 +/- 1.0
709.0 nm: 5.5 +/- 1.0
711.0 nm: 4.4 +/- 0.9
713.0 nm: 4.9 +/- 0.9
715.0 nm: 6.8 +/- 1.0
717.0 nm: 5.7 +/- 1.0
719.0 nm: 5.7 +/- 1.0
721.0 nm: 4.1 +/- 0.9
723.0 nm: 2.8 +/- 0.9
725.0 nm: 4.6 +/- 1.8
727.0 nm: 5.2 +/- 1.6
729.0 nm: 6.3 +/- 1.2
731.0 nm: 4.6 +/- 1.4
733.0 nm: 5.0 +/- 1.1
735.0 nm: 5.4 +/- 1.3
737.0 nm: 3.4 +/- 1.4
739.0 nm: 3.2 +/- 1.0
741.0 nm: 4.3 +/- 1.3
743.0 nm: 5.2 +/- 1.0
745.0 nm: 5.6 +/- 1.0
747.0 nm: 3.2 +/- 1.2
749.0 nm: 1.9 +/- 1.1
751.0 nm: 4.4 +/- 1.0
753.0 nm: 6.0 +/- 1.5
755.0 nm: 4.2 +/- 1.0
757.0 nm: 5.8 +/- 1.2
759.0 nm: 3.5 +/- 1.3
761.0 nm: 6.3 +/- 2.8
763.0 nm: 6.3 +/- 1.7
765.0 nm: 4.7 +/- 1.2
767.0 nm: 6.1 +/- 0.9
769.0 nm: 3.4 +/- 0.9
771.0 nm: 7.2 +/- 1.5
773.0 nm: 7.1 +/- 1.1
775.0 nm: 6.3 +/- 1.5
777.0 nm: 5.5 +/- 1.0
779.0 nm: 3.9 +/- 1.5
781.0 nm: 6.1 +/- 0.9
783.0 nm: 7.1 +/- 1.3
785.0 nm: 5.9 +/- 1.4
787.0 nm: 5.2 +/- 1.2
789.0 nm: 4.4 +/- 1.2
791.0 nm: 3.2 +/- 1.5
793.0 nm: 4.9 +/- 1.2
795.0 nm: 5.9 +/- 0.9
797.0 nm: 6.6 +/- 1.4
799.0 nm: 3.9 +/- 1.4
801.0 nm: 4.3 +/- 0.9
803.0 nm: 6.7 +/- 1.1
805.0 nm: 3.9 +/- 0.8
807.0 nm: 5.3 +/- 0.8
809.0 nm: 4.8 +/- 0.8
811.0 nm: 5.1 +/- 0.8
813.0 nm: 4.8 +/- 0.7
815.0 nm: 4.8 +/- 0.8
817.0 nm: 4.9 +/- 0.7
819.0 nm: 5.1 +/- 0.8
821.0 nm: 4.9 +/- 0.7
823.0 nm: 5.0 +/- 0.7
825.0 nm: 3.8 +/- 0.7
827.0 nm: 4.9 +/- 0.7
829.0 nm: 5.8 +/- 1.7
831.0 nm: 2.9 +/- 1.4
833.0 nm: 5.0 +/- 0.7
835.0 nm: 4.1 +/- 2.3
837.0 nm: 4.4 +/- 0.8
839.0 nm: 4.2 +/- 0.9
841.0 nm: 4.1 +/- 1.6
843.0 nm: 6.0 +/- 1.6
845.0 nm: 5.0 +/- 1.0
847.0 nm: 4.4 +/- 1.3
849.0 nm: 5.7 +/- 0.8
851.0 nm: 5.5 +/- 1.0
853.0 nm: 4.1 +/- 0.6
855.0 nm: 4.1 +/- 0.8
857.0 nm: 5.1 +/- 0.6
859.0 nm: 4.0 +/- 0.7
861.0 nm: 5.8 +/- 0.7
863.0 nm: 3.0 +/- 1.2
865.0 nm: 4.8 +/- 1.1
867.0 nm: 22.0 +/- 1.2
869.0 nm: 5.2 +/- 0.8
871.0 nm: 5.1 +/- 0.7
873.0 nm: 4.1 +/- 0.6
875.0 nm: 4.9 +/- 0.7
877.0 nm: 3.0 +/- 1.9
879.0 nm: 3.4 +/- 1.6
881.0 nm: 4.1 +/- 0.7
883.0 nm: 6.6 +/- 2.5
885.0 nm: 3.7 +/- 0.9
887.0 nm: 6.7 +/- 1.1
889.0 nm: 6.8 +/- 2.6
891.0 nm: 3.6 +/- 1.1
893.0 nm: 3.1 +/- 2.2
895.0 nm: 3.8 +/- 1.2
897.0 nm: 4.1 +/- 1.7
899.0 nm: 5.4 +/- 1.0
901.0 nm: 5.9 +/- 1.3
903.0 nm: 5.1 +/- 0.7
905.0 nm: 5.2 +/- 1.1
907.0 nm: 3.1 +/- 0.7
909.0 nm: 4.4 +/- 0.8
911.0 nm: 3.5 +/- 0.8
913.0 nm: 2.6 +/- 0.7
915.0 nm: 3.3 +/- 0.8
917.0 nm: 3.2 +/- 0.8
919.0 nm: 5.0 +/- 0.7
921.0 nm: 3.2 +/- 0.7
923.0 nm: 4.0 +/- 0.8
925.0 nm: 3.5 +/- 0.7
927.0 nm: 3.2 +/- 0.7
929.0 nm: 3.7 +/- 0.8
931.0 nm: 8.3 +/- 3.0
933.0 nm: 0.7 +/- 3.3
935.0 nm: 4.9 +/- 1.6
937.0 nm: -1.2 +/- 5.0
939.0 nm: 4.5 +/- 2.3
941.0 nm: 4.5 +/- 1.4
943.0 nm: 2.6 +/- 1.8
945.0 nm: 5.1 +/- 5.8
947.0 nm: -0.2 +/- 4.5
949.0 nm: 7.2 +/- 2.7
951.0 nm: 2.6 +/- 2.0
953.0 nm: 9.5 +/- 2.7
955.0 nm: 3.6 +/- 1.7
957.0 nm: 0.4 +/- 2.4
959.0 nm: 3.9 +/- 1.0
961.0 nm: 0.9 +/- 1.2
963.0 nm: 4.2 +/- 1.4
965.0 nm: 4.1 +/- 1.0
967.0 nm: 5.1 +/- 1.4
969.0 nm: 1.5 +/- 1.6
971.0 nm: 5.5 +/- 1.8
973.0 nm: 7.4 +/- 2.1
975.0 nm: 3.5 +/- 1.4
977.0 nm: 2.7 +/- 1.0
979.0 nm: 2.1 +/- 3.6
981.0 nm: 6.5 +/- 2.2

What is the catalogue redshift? 0.32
